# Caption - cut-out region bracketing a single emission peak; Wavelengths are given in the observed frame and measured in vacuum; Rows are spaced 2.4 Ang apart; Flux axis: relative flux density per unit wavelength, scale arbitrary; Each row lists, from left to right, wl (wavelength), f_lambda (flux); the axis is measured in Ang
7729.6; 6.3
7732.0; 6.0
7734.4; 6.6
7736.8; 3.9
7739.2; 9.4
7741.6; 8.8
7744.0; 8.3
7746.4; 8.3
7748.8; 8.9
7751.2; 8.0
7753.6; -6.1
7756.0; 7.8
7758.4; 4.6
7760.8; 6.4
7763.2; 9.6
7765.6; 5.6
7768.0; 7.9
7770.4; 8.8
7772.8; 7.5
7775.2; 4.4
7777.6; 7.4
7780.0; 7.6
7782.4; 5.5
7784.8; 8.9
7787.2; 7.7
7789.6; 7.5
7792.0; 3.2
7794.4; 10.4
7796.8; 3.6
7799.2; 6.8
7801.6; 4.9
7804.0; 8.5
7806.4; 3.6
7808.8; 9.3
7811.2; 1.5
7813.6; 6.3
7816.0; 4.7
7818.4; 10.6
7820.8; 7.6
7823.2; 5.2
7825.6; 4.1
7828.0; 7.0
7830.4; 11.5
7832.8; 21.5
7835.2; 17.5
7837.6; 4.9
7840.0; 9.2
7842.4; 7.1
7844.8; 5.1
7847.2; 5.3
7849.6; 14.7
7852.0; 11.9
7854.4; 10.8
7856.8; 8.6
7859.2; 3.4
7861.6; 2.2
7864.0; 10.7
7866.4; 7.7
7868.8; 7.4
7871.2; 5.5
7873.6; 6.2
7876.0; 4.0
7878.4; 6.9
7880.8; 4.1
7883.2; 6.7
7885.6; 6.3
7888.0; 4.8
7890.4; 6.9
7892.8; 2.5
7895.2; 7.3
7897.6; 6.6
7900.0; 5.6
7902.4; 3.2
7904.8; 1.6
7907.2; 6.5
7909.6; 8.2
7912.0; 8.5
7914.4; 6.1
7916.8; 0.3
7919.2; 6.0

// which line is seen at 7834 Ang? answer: [S II] 6716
